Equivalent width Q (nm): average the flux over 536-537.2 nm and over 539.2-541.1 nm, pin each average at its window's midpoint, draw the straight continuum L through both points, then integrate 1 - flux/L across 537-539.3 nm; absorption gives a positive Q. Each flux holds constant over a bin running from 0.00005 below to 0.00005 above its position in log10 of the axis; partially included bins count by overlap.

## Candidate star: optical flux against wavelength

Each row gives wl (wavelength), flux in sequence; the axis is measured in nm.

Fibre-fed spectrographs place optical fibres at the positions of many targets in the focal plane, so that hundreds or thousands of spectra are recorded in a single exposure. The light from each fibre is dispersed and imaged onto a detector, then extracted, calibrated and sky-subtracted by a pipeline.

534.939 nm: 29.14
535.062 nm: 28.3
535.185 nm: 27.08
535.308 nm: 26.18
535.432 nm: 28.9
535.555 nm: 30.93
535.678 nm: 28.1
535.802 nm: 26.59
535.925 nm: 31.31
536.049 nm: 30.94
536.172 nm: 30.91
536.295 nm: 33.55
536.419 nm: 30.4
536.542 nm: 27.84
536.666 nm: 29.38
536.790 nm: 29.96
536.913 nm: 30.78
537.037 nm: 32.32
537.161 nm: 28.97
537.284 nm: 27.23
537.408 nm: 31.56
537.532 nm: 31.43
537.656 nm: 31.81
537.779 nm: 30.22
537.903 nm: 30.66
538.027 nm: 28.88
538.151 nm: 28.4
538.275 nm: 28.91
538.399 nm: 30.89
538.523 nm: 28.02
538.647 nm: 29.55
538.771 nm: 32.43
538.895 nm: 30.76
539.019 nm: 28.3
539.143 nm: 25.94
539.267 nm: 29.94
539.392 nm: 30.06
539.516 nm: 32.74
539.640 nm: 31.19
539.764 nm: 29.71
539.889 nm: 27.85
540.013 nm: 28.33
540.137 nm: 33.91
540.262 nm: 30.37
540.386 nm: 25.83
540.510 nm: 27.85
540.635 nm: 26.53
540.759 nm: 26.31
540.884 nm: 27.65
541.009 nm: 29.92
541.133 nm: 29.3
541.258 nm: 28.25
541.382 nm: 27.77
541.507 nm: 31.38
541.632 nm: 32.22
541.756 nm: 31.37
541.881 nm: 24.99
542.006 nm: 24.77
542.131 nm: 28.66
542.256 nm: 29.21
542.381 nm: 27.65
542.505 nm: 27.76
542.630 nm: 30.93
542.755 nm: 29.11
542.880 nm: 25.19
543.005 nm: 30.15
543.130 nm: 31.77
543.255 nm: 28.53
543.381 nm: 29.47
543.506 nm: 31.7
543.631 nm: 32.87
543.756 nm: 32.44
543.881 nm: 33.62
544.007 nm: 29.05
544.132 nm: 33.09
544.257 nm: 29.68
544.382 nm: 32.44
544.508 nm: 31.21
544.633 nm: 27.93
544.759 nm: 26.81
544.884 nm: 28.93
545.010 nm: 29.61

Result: 0.01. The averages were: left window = 30.5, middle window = 29.8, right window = 29.2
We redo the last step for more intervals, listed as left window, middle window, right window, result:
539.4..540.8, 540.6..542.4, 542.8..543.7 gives 0.07 nm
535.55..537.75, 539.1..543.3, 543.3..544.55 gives 0.28 nm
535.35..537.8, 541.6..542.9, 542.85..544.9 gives 0.08 nm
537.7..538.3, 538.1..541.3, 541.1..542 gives 0.01 nm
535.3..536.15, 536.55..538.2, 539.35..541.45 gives -0.05 nm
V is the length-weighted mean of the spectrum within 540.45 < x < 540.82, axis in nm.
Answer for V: 26.9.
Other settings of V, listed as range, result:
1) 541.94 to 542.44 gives 27.5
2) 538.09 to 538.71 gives 29.2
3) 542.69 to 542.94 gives 27.2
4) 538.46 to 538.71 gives 28.8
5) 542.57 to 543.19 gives 29.4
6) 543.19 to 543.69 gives 30.6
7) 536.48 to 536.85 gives 29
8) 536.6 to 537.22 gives 30.2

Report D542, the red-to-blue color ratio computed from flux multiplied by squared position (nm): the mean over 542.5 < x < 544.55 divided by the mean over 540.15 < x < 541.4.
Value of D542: 1.10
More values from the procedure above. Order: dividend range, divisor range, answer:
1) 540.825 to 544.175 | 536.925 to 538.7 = 1.01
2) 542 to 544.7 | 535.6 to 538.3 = 1.02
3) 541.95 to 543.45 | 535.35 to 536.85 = 0.98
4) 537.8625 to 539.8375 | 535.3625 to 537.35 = 1.01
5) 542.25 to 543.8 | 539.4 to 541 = 1.03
